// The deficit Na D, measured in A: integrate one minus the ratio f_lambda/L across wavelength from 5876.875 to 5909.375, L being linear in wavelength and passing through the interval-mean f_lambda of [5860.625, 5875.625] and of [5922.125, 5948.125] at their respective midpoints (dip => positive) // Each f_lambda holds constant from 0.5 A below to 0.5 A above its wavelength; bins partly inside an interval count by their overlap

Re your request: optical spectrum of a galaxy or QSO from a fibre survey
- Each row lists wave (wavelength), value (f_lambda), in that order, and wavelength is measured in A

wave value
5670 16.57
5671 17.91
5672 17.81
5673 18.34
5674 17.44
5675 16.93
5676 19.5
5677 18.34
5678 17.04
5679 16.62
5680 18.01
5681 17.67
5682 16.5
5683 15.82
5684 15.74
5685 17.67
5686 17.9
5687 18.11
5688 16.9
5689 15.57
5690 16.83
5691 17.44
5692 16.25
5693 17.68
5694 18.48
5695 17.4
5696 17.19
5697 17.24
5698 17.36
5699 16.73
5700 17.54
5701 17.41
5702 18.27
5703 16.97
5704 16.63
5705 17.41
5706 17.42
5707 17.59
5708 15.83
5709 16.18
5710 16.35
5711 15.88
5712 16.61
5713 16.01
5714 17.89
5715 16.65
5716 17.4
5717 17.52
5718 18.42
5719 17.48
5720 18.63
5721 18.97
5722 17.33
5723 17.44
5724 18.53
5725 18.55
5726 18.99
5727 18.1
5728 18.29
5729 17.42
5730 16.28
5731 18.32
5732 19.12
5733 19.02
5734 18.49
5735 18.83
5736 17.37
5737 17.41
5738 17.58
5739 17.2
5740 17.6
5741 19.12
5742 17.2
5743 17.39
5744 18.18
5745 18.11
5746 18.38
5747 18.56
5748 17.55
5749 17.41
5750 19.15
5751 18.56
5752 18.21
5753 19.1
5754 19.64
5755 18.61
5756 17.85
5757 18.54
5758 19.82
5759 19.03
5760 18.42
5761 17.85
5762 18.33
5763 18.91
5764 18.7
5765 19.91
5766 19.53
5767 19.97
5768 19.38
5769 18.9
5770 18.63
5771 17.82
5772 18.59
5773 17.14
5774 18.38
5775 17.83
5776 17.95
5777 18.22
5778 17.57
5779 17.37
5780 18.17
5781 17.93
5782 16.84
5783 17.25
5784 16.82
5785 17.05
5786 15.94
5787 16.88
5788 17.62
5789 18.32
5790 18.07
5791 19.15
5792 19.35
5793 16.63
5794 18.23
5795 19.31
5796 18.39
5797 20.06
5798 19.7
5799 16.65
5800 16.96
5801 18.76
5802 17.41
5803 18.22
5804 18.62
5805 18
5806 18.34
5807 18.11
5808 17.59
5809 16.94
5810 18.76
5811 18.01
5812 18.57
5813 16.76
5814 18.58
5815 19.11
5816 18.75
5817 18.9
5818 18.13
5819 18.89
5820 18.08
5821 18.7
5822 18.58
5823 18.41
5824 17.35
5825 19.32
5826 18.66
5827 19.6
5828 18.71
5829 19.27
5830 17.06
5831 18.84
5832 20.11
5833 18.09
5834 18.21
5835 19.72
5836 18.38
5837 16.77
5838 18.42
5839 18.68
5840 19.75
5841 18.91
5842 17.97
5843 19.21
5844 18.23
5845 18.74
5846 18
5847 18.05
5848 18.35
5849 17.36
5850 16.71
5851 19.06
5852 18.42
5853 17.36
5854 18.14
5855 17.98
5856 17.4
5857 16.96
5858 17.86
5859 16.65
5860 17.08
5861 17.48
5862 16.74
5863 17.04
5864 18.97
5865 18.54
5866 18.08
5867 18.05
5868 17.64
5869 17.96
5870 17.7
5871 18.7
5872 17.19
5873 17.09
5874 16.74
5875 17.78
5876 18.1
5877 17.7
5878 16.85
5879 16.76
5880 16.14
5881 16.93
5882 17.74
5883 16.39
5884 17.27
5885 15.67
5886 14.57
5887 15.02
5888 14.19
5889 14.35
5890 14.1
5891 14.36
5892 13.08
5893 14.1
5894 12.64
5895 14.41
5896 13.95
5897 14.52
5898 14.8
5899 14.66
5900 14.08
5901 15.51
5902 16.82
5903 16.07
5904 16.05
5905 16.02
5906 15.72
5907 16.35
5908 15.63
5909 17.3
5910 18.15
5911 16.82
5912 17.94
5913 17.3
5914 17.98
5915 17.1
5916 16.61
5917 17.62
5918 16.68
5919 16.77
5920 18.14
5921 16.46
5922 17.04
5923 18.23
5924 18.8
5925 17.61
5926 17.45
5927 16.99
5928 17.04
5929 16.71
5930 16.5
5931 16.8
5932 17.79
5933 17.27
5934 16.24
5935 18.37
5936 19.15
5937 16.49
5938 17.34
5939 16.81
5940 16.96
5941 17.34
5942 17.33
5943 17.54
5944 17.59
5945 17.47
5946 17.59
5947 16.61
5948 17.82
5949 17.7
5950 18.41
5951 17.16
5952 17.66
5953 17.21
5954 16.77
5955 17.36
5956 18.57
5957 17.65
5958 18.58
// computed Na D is 4.0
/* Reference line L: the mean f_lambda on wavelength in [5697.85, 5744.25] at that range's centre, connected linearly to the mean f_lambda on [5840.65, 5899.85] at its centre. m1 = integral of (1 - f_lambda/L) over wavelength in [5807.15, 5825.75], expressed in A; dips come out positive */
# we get -1.3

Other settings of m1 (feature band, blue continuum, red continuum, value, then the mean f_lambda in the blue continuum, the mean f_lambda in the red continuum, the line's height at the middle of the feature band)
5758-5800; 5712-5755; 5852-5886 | -1.0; 18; 17.4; 17.8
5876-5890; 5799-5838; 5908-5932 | 1.2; 18.3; 17.3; 17.7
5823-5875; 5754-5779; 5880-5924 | -3.4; 18.6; 16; 17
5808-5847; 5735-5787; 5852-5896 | -2.8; 18.2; 16.6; 17.3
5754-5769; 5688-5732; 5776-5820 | -1.0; 17.4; 18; 17.8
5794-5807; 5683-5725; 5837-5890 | -0.7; 17.2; 17.4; 17.4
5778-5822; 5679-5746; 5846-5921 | -2.6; 17.5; 16.7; 17.1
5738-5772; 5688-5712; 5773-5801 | -1.9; 17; 17.9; 17.6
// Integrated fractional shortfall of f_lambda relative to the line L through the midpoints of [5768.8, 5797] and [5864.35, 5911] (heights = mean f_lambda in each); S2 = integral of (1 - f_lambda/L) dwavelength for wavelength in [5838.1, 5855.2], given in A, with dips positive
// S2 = -1.5 A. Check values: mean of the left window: 17.9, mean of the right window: 16.1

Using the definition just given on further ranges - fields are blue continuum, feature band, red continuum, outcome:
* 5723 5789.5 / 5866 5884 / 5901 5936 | 0.0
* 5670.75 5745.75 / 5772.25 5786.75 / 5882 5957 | -0.2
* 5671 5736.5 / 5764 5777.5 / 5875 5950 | -1.2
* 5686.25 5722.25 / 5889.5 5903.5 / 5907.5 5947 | 2.3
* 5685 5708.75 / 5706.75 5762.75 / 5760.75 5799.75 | -0.9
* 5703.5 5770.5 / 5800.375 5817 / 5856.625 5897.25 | -0.9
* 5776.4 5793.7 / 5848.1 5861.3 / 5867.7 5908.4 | -0.9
